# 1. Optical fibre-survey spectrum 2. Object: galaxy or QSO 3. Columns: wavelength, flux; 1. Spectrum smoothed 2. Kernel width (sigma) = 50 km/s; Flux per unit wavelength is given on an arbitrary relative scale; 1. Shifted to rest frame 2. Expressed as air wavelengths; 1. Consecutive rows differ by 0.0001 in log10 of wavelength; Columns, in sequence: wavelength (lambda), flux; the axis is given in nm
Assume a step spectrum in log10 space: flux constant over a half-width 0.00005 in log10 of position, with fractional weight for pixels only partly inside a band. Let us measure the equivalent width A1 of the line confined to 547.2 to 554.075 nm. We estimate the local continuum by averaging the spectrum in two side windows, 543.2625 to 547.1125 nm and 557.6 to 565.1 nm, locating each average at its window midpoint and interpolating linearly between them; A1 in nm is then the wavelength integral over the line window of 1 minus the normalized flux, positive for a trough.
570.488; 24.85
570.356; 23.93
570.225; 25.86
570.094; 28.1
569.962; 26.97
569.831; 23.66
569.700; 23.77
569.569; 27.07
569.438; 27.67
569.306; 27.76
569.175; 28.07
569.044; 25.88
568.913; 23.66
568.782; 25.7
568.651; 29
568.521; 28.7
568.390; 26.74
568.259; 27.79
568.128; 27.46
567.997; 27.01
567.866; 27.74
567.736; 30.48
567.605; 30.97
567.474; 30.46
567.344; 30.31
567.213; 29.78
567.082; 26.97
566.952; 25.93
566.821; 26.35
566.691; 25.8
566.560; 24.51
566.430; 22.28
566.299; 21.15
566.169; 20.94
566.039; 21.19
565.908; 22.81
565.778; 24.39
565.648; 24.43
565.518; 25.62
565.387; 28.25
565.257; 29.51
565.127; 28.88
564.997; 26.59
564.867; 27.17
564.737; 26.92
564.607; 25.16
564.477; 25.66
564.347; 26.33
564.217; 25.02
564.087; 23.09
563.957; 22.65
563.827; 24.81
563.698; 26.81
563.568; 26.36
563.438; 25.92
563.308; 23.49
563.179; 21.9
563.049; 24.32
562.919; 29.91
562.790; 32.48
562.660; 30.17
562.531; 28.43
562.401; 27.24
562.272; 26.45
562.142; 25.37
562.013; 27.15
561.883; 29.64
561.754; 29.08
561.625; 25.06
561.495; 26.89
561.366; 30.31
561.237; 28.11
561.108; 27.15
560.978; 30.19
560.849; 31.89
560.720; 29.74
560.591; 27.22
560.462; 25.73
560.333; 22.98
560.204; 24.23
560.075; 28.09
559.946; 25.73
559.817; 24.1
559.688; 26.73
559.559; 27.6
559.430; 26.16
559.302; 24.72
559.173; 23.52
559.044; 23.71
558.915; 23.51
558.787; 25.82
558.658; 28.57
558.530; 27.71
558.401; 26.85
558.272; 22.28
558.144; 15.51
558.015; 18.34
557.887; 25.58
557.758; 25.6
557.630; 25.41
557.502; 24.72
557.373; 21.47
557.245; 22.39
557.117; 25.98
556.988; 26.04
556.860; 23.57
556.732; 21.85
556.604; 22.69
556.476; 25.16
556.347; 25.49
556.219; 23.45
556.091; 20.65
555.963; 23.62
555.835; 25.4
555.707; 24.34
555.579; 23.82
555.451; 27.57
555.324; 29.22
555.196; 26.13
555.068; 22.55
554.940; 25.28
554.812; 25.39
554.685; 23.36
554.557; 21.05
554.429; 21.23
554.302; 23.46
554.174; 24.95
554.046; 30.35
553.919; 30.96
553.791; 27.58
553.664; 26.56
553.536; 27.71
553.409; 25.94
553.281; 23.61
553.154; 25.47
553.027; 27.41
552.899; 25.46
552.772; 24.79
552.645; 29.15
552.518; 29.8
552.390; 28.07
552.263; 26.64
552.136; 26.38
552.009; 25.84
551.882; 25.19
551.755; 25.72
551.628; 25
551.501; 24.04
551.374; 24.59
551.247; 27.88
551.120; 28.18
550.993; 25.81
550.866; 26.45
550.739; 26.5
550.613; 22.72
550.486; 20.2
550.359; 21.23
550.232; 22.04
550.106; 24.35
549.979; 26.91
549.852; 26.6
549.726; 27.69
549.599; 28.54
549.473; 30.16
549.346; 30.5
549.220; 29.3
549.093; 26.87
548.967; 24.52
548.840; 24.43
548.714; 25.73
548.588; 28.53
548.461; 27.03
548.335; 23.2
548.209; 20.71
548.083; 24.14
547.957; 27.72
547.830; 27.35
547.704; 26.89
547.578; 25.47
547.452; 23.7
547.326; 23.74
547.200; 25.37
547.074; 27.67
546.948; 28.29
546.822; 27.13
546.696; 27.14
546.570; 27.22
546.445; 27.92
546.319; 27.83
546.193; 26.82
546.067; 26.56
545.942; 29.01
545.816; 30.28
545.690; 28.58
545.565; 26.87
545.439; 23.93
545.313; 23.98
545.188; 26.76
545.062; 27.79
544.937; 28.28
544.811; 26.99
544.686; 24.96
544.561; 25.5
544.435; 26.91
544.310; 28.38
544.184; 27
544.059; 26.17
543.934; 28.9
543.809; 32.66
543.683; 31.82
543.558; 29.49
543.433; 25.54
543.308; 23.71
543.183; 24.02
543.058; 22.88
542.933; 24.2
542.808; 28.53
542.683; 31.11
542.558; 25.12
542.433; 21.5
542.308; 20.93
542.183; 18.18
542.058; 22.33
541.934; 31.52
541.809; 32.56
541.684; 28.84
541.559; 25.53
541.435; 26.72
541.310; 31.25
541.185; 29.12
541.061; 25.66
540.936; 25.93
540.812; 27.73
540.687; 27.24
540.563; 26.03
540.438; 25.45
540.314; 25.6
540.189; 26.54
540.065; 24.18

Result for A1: 0.22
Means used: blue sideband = 27.4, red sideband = 26.1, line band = 26.1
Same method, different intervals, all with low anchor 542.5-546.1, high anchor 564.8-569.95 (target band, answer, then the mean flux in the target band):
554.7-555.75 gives 0.05 nm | 25.5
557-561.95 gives 0.17 nm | 25.7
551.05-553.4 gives 0.05 nm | 26.3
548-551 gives 0.15 nm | 25.6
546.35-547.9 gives 0.03 nm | 26.5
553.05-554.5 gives 0.04 nm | 26.2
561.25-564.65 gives 0.01 nm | 26.6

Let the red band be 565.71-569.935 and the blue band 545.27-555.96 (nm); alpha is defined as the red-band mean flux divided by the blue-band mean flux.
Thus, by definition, 1.01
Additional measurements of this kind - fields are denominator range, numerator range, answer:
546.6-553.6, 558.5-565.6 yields 1.02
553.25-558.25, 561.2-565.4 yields 1.10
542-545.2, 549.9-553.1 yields 0.98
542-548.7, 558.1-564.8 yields 1.00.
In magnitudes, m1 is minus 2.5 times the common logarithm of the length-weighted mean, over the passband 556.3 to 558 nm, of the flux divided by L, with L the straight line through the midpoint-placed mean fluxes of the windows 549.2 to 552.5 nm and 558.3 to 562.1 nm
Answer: 0.10 mag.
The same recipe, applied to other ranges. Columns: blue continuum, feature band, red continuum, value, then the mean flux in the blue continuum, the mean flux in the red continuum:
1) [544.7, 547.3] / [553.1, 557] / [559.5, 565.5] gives 0.084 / 27.1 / 26.9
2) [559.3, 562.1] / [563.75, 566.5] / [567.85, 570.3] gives 0.087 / 27.3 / 26.7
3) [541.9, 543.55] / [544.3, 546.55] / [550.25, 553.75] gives -0.087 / 24.6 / 25.8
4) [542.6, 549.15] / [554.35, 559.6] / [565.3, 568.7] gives 0.100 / 26.7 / 26.4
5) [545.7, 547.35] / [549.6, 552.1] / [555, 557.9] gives 0.039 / 27.4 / 24.4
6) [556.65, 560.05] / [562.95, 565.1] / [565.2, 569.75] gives 0.018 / 24.4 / 26.5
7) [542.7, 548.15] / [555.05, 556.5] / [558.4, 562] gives 0.084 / 26.9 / 26.8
